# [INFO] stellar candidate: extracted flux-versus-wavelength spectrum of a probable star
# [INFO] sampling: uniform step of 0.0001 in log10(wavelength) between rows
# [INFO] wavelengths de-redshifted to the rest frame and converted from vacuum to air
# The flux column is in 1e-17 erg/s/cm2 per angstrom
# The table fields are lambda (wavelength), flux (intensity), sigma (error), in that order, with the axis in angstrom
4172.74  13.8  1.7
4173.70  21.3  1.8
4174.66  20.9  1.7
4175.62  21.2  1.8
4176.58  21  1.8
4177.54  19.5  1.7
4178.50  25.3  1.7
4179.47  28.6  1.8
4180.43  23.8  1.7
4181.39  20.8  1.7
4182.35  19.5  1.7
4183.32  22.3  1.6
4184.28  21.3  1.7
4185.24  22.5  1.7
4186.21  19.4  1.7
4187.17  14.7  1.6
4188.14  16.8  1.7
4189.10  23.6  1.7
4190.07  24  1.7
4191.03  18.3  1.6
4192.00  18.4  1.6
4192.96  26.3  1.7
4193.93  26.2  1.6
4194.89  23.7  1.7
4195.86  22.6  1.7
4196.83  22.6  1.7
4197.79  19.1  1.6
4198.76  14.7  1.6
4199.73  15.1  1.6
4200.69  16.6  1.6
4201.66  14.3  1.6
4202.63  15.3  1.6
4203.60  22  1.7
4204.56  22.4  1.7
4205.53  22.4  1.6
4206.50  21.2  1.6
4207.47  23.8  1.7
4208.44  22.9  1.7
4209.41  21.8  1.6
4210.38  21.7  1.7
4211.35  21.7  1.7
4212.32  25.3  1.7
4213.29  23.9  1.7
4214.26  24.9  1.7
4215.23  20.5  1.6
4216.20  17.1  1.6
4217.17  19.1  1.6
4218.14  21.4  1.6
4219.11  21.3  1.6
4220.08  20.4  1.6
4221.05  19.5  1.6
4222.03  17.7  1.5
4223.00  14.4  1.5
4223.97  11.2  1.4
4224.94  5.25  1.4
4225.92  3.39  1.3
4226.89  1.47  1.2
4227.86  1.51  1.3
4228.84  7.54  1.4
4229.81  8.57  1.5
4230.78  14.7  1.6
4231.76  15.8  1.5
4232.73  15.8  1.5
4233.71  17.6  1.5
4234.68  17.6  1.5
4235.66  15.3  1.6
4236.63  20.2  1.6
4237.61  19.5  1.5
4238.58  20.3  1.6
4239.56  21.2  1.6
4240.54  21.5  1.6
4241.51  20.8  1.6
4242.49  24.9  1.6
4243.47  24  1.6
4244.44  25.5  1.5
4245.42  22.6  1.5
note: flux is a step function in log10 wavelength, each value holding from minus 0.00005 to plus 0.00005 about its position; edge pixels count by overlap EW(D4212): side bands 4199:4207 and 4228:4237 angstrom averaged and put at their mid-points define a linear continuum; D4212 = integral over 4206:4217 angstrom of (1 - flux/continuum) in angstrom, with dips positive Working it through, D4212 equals -3.1 angstrom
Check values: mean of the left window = 18.6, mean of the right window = 14.2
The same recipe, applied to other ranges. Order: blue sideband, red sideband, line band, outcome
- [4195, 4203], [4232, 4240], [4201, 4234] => 2.0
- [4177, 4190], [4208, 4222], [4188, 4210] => 0.8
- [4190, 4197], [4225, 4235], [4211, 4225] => -4.8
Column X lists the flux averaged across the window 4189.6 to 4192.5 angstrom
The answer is 20.3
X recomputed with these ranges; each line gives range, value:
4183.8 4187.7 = 19.4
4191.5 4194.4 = 23.6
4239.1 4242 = 21.2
